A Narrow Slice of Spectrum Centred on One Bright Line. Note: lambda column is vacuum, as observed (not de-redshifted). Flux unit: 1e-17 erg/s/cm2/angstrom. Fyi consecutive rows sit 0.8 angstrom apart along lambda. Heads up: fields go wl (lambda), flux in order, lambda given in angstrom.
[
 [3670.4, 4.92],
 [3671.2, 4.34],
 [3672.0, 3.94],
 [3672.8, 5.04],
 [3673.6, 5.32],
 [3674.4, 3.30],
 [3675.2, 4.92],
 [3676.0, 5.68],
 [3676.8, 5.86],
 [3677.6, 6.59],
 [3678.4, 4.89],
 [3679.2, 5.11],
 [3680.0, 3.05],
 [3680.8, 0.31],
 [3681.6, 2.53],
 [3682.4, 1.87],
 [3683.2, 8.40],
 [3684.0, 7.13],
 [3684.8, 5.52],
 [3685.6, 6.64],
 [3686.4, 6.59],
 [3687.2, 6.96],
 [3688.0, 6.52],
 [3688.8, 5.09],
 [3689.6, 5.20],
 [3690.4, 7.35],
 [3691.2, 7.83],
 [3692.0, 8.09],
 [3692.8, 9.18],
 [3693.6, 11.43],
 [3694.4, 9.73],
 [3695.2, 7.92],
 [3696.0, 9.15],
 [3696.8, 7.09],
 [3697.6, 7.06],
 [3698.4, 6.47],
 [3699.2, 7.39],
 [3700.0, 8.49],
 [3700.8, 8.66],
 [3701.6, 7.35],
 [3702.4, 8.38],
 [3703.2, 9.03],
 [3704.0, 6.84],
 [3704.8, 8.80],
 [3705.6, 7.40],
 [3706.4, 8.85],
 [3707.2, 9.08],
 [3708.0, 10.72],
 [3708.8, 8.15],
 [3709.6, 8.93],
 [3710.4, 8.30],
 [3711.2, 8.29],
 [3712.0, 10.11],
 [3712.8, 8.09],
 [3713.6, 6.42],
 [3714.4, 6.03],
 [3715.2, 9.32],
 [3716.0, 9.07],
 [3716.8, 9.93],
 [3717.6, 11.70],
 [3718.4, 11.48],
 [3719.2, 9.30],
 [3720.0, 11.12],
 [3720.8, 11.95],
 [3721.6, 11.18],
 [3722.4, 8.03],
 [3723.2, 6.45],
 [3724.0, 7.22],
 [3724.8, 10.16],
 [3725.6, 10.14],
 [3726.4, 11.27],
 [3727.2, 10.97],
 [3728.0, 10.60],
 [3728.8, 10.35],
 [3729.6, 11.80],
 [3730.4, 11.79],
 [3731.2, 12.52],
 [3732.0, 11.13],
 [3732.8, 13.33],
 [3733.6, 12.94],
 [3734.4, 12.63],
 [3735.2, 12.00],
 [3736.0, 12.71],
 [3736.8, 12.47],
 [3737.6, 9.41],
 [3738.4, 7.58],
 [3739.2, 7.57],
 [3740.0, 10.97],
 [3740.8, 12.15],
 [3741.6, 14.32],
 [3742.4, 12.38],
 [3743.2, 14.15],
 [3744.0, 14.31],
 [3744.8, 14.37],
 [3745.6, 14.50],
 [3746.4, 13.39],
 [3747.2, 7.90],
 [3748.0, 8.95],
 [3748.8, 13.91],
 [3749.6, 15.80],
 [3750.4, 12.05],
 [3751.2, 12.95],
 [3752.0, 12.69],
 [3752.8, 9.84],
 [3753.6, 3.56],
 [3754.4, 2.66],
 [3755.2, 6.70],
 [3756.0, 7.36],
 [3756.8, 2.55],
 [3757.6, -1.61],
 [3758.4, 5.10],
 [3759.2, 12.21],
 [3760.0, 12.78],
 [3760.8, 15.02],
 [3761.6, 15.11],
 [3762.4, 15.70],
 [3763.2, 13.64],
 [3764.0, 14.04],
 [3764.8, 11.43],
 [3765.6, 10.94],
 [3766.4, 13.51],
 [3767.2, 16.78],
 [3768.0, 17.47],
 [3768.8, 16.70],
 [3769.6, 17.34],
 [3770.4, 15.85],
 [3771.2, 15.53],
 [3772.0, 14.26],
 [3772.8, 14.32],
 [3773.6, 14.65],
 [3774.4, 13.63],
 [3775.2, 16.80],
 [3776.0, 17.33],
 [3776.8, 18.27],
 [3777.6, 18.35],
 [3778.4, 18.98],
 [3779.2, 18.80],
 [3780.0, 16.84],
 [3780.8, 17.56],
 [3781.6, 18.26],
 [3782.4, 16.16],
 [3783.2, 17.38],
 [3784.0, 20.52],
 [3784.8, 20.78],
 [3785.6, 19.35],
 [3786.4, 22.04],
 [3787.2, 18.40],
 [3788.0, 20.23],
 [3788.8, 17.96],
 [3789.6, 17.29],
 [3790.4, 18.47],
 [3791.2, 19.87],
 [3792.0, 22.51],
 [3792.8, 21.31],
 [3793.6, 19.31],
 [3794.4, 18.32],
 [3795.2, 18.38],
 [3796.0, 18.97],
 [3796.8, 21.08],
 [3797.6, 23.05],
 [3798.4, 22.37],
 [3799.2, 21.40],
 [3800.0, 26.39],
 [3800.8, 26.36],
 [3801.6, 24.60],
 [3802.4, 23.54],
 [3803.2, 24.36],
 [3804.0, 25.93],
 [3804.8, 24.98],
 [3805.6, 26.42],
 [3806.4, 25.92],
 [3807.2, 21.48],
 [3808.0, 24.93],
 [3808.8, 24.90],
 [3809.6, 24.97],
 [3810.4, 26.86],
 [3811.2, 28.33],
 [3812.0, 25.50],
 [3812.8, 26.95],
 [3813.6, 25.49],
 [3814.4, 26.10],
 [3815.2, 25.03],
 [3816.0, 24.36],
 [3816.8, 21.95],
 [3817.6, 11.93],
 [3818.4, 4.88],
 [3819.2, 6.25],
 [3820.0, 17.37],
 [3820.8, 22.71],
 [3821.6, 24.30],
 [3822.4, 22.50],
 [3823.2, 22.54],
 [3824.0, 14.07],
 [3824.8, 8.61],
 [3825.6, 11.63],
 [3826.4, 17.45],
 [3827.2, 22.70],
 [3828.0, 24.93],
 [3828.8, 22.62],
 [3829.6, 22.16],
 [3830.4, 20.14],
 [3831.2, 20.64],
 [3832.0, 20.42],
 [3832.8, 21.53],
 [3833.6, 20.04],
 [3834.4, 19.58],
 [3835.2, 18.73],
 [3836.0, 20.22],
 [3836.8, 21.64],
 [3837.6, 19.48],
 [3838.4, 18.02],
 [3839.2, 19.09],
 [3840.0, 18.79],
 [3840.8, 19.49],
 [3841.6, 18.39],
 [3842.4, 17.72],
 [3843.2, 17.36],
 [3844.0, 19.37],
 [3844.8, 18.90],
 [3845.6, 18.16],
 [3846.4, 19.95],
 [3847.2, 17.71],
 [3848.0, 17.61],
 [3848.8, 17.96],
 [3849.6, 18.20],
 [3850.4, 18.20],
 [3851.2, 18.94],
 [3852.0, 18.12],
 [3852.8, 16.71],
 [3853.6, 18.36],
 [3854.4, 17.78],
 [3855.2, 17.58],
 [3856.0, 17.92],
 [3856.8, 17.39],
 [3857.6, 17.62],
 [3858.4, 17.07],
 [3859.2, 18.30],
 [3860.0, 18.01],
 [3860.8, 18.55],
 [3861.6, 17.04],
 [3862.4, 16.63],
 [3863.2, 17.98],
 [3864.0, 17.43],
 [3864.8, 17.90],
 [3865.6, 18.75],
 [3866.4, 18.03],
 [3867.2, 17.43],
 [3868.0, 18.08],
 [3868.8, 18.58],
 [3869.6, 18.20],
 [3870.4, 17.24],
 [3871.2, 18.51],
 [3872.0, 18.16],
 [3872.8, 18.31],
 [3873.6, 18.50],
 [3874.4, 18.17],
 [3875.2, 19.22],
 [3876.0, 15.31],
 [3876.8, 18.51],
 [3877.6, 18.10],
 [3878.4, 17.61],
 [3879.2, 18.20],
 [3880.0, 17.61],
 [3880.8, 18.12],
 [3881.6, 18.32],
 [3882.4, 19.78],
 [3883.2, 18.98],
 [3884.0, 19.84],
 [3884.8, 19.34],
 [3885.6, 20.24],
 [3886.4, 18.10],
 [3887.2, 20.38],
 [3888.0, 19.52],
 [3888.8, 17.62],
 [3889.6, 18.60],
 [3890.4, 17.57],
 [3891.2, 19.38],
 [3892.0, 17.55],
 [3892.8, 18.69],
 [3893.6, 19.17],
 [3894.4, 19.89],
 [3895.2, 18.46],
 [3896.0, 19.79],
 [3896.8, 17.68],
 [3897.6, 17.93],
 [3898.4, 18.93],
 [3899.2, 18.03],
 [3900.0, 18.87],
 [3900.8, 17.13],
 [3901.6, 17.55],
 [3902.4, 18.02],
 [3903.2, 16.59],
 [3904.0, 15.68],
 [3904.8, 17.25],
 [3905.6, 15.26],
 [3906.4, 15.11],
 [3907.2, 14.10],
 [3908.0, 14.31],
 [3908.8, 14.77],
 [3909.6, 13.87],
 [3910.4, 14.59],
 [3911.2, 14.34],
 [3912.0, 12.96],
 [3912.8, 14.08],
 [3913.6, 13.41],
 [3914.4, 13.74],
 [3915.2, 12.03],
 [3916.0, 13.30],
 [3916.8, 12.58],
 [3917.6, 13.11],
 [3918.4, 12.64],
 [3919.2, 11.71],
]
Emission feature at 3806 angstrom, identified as Lyman alpha 1216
